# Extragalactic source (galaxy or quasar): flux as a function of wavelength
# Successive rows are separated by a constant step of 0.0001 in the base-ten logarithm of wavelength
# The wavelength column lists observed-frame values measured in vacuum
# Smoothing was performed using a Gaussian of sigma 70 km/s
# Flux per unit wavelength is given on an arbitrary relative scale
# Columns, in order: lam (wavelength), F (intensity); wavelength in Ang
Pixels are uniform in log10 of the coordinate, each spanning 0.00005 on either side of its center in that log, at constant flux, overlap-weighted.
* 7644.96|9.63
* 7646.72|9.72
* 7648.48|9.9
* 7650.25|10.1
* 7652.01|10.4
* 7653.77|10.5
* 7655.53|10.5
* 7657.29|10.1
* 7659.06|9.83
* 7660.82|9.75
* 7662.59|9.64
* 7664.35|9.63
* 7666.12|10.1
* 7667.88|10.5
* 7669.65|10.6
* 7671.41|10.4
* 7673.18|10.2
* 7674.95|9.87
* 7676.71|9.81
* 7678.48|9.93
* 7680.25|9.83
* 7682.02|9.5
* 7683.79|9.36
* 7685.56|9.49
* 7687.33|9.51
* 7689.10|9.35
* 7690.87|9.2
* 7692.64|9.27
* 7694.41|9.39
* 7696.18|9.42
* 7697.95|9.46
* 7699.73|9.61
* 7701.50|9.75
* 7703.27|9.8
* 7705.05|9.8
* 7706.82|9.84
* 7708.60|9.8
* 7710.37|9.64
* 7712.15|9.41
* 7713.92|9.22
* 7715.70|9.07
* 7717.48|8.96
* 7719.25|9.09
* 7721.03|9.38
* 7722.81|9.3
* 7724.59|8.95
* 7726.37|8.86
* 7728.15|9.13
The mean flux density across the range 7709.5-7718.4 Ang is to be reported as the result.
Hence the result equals 9.26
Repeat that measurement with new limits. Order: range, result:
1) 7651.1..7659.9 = 10.3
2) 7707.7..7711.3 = 9.7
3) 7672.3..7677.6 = 9.96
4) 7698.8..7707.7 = 9.76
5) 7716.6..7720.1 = 9.04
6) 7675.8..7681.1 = 9.86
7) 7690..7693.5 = 9.24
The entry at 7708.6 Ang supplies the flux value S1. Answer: 9.8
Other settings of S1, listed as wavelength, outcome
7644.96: 9.63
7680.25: 9.83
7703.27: 9.8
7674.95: 9.87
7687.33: 9.51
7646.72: 9.72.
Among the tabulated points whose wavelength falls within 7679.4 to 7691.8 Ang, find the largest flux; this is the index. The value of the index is 9.83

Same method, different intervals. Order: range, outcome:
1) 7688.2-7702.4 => 9.75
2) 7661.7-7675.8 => 10.6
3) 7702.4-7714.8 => 9.84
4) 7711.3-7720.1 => 9.41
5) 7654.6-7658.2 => 10.5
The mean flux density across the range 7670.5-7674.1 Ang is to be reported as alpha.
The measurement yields 10.3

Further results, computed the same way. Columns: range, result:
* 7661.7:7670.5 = 10.1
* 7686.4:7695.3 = 9.35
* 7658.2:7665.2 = 9.72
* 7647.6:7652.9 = 10.1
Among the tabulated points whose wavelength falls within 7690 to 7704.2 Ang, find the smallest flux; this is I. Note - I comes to 9.2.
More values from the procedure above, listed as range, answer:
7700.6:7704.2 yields 9.75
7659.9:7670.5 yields 9.63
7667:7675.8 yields 9.87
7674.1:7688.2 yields 9.36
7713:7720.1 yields 8.96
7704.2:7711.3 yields 9.64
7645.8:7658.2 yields 9.72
